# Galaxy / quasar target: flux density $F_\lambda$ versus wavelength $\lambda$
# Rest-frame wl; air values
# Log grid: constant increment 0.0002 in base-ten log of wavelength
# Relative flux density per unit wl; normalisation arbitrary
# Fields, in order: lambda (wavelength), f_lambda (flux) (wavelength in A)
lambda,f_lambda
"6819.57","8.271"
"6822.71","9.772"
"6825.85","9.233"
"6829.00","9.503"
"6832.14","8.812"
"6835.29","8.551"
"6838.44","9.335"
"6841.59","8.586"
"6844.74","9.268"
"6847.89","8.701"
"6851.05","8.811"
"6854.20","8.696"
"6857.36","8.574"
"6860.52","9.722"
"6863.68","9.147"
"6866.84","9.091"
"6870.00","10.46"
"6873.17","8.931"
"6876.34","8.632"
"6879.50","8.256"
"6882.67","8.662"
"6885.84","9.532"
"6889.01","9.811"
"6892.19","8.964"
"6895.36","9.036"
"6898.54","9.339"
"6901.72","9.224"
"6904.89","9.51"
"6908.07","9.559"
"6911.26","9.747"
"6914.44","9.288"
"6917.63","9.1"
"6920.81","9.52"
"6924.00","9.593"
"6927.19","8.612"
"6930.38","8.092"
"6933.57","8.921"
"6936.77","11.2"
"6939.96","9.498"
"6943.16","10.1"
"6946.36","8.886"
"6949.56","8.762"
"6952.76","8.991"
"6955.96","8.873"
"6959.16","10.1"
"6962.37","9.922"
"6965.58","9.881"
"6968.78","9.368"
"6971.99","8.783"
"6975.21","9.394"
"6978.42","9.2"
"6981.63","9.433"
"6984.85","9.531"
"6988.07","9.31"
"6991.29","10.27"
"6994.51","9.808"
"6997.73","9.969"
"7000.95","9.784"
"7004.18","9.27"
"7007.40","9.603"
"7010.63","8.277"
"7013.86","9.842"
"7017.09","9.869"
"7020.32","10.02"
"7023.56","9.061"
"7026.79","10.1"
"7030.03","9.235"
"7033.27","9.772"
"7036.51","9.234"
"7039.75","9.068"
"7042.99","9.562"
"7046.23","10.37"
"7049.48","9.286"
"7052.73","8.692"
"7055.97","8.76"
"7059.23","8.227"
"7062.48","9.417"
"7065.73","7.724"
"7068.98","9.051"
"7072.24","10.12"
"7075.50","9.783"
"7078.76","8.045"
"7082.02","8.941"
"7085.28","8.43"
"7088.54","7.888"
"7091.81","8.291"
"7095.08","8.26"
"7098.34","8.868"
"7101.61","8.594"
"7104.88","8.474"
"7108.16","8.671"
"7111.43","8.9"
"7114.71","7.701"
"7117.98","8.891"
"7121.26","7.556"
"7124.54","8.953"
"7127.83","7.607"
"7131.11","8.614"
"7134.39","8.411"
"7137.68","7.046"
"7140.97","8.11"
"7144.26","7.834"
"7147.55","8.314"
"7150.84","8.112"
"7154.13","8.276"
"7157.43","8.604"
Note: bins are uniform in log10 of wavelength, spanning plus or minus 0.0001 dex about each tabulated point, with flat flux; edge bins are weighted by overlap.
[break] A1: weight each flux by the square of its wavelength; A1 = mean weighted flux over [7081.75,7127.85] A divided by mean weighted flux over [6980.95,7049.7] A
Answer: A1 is 0.9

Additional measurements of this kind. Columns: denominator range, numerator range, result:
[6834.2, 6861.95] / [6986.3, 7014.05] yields 1.12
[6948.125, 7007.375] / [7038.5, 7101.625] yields 0.96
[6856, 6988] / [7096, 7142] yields 0.95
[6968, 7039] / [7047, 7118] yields 0.94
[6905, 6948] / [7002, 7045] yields 1.04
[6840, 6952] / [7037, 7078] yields 1.04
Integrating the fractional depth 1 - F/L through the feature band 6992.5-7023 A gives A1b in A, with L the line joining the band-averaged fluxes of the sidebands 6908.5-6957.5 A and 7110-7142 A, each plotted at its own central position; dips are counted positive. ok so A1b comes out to -2.55 A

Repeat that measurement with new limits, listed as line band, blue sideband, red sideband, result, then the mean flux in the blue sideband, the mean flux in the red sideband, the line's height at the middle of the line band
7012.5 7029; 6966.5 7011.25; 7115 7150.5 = -1.1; 9.46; 8.12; 9.16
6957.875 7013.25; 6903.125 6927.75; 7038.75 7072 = -1.8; 9.4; 9.06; 9.23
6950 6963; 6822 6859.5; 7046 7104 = -0.7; 8.98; 8.78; 8.88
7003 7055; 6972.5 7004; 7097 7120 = -1.2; 9.58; 8.56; 9.24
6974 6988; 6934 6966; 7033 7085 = 0.1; 9.58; 9.09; 9.44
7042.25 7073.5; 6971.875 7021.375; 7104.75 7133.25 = -0.5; 9.54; 8.37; 8.95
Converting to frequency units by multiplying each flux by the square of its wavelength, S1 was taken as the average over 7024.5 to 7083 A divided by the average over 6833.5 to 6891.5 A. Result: 1.07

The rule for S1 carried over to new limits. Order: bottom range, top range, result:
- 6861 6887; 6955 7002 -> 1.08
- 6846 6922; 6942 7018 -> 1.06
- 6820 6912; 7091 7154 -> 0.97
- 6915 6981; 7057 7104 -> 0.97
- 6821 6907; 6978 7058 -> 1.09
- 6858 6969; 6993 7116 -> 1.01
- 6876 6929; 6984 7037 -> 1.07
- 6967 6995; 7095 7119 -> 0.94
